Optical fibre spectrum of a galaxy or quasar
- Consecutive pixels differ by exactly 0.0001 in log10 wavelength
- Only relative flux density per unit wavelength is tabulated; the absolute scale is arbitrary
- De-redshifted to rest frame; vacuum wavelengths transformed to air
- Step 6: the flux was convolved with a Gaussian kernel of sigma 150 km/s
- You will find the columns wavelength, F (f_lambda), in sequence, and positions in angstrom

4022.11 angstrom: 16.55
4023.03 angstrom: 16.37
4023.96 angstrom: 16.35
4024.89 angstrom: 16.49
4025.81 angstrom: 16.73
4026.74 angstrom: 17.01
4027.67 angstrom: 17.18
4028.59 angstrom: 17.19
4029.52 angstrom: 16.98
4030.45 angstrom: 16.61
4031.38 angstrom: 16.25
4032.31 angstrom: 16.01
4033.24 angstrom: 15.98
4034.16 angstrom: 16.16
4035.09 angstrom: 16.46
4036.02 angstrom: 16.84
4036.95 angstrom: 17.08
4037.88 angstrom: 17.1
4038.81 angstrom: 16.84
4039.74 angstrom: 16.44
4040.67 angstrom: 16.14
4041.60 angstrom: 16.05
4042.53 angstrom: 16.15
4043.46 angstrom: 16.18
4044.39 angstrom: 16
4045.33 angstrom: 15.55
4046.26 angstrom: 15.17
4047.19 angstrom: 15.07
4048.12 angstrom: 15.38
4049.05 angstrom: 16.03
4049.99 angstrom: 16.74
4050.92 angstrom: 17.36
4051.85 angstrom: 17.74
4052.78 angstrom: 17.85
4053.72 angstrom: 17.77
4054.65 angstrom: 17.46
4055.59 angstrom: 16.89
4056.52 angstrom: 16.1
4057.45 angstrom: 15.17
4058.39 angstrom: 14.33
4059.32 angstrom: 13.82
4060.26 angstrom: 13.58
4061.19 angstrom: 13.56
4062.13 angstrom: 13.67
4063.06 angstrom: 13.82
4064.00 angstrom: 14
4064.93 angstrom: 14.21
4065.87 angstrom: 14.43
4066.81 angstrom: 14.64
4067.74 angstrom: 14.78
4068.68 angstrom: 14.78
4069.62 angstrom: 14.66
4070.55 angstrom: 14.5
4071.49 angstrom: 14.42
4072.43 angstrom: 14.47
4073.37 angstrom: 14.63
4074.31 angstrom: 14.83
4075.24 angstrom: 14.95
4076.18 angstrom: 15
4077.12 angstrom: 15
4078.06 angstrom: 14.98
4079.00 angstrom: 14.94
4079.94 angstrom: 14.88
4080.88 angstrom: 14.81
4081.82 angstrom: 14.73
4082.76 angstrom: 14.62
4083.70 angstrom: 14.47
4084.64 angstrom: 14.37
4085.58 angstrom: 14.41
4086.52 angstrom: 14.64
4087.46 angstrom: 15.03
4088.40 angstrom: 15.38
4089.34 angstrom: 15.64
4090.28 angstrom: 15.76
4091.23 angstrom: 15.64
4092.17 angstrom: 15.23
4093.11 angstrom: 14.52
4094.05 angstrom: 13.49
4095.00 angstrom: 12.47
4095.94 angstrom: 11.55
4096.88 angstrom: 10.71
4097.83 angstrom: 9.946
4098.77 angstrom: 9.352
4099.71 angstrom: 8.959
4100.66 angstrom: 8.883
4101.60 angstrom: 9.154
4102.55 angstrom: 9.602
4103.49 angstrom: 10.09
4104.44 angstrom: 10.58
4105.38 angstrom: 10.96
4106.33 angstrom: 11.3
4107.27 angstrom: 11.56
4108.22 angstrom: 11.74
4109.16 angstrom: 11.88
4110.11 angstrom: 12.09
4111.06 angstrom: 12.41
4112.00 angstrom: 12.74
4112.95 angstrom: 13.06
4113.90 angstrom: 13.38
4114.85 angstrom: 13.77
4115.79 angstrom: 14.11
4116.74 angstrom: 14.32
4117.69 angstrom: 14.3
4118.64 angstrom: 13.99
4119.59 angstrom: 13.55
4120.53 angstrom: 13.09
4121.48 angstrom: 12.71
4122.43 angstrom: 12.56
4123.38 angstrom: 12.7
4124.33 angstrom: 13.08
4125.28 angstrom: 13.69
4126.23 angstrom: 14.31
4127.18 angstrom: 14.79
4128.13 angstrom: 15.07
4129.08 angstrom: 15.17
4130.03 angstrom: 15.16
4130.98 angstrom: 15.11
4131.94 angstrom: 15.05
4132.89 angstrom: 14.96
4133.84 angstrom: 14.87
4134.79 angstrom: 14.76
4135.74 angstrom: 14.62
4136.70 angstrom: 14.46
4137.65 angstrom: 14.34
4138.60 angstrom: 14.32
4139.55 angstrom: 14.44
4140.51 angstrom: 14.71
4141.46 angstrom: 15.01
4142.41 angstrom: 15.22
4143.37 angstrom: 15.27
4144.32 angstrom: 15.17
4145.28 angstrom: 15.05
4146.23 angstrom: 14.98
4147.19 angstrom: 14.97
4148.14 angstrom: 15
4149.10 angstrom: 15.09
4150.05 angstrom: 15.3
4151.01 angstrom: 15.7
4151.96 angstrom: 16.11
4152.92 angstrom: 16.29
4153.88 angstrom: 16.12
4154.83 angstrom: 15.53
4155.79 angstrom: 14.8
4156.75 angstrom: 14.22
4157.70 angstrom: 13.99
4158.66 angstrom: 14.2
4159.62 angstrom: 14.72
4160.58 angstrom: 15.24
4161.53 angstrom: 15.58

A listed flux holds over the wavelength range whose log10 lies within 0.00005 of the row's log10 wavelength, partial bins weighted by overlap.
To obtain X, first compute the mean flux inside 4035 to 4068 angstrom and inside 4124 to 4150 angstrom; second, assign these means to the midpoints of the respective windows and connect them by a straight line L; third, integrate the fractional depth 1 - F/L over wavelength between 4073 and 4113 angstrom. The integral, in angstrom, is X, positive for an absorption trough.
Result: 5.9 angstrom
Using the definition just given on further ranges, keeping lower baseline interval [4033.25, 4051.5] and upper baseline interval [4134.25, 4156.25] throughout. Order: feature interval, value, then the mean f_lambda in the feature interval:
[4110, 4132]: 2.3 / 13.8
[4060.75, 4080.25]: 1.7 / 14.5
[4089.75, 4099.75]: 1.9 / 12.7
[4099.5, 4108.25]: 3.0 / 10.2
